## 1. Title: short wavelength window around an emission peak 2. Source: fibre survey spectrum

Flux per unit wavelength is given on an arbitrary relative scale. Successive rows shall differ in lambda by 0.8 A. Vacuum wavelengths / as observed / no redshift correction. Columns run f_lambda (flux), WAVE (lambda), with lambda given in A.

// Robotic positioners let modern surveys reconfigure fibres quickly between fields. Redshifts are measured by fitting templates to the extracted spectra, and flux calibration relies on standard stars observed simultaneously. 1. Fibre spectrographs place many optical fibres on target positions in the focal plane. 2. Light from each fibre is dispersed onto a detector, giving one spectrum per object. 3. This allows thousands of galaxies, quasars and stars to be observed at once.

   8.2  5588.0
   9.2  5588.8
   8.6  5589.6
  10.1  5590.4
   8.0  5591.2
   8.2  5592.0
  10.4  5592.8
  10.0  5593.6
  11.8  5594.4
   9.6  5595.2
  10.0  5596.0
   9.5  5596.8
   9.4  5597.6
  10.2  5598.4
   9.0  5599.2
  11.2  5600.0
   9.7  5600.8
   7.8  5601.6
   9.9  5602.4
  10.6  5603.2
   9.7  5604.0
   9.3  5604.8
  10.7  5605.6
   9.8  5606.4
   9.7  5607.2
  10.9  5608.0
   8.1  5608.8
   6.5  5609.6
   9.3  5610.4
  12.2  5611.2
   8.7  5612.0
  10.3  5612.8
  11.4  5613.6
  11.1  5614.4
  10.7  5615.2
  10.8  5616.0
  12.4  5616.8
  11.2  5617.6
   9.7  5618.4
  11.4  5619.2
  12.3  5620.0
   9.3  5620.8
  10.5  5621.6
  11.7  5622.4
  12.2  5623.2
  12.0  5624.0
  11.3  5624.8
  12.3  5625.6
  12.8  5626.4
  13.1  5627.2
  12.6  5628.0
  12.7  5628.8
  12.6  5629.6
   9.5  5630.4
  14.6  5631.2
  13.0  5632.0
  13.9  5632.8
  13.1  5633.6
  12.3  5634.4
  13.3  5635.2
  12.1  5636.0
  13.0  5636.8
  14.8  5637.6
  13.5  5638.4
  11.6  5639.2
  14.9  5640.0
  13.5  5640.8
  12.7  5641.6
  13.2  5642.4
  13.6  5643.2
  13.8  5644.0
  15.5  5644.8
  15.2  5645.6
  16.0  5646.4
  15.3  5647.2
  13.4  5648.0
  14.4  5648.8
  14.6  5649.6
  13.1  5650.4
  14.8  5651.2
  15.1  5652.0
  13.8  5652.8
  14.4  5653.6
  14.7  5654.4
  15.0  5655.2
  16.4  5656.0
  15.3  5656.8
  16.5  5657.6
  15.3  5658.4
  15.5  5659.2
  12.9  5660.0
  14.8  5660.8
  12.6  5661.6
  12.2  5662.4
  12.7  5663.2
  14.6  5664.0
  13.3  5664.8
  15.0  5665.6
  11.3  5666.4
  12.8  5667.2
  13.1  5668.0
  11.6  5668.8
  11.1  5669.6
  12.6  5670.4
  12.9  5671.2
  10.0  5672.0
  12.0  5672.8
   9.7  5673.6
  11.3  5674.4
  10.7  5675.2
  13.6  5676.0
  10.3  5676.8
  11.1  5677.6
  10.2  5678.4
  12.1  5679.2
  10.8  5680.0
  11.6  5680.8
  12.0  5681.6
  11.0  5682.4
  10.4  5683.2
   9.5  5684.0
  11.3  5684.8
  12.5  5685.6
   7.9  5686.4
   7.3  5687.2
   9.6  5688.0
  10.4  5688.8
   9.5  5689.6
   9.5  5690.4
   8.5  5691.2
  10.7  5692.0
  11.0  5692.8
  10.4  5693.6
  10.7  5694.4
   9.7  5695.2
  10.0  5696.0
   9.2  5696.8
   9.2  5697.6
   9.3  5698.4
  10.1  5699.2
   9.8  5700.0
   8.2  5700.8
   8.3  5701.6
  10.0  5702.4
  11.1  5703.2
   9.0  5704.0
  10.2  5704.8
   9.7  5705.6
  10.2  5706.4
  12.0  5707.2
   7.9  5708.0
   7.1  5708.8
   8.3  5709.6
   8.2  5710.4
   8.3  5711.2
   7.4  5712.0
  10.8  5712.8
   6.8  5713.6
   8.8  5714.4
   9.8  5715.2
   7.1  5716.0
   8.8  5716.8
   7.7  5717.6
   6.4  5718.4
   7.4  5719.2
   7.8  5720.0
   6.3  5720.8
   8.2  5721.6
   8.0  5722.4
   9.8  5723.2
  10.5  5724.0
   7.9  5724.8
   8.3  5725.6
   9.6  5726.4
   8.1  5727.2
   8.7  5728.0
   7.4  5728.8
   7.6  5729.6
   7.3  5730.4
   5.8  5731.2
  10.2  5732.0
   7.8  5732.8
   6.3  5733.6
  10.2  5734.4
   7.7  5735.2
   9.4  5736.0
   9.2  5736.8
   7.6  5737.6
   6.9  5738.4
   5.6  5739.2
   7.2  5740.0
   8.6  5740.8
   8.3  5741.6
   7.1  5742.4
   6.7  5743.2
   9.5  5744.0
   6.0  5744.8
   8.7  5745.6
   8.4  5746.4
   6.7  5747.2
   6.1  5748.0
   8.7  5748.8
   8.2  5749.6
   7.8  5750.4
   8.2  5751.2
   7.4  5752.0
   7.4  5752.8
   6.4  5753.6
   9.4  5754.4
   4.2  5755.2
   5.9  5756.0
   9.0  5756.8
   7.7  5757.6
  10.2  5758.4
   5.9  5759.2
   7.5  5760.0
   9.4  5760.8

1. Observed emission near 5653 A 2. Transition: C IV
